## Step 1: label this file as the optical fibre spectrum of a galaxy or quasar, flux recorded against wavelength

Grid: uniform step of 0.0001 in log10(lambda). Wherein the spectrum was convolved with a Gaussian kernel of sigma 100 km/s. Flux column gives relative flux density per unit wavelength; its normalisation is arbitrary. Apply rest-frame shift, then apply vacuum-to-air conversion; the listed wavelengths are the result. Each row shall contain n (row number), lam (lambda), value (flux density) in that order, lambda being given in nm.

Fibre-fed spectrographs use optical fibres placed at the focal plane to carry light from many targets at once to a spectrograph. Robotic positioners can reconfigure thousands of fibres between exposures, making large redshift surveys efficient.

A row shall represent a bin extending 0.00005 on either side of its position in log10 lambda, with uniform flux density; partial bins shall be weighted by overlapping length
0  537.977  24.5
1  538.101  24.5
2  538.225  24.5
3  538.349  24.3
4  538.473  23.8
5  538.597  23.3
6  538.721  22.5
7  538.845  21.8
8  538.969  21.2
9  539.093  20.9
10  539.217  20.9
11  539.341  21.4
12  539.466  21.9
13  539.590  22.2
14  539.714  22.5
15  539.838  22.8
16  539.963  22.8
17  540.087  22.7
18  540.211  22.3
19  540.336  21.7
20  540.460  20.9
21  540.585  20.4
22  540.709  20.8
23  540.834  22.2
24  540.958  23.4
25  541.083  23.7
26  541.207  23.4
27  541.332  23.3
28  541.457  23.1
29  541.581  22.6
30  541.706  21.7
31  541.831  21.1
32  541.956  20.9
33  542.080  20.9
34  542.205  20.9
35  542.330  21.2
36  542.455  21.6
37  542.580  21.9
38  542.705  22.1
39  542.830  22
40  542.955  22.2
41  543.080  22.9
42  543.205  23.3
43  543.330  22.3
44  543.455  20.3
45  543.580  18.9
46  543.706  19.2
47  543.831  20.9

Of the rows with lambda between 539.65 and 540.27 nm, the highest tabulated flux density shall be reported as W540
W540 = 22.8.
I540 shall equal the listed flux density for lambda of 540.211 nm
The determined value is 22.3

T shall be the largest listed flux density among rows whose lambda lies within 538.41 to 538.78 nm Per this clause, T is 23.8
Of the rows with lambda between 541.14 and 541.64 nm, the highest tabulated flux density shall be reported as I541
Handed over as 23.4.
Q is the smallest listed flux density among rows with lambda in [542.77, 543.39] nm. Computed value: 22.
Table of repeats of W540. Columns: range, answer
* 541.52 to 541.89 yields 22.6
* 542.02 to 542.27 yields 20.9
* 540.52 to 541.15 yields 23.7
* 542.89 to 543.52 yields 23.3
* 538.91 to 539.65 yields 22.2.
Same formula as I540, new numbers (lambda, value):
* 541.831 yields 21.1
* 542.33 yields 21.2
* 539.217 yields 20.9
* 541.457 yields 23.1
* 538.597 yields 23.3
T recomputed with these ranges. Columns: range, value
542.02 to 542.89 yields 22.1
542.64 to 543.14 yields 22.9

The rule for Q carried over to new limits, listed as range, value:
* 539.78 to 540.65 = 20.4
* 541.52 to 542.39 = 20.9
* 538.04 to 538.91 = 21.8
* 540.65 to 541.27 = 20.8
